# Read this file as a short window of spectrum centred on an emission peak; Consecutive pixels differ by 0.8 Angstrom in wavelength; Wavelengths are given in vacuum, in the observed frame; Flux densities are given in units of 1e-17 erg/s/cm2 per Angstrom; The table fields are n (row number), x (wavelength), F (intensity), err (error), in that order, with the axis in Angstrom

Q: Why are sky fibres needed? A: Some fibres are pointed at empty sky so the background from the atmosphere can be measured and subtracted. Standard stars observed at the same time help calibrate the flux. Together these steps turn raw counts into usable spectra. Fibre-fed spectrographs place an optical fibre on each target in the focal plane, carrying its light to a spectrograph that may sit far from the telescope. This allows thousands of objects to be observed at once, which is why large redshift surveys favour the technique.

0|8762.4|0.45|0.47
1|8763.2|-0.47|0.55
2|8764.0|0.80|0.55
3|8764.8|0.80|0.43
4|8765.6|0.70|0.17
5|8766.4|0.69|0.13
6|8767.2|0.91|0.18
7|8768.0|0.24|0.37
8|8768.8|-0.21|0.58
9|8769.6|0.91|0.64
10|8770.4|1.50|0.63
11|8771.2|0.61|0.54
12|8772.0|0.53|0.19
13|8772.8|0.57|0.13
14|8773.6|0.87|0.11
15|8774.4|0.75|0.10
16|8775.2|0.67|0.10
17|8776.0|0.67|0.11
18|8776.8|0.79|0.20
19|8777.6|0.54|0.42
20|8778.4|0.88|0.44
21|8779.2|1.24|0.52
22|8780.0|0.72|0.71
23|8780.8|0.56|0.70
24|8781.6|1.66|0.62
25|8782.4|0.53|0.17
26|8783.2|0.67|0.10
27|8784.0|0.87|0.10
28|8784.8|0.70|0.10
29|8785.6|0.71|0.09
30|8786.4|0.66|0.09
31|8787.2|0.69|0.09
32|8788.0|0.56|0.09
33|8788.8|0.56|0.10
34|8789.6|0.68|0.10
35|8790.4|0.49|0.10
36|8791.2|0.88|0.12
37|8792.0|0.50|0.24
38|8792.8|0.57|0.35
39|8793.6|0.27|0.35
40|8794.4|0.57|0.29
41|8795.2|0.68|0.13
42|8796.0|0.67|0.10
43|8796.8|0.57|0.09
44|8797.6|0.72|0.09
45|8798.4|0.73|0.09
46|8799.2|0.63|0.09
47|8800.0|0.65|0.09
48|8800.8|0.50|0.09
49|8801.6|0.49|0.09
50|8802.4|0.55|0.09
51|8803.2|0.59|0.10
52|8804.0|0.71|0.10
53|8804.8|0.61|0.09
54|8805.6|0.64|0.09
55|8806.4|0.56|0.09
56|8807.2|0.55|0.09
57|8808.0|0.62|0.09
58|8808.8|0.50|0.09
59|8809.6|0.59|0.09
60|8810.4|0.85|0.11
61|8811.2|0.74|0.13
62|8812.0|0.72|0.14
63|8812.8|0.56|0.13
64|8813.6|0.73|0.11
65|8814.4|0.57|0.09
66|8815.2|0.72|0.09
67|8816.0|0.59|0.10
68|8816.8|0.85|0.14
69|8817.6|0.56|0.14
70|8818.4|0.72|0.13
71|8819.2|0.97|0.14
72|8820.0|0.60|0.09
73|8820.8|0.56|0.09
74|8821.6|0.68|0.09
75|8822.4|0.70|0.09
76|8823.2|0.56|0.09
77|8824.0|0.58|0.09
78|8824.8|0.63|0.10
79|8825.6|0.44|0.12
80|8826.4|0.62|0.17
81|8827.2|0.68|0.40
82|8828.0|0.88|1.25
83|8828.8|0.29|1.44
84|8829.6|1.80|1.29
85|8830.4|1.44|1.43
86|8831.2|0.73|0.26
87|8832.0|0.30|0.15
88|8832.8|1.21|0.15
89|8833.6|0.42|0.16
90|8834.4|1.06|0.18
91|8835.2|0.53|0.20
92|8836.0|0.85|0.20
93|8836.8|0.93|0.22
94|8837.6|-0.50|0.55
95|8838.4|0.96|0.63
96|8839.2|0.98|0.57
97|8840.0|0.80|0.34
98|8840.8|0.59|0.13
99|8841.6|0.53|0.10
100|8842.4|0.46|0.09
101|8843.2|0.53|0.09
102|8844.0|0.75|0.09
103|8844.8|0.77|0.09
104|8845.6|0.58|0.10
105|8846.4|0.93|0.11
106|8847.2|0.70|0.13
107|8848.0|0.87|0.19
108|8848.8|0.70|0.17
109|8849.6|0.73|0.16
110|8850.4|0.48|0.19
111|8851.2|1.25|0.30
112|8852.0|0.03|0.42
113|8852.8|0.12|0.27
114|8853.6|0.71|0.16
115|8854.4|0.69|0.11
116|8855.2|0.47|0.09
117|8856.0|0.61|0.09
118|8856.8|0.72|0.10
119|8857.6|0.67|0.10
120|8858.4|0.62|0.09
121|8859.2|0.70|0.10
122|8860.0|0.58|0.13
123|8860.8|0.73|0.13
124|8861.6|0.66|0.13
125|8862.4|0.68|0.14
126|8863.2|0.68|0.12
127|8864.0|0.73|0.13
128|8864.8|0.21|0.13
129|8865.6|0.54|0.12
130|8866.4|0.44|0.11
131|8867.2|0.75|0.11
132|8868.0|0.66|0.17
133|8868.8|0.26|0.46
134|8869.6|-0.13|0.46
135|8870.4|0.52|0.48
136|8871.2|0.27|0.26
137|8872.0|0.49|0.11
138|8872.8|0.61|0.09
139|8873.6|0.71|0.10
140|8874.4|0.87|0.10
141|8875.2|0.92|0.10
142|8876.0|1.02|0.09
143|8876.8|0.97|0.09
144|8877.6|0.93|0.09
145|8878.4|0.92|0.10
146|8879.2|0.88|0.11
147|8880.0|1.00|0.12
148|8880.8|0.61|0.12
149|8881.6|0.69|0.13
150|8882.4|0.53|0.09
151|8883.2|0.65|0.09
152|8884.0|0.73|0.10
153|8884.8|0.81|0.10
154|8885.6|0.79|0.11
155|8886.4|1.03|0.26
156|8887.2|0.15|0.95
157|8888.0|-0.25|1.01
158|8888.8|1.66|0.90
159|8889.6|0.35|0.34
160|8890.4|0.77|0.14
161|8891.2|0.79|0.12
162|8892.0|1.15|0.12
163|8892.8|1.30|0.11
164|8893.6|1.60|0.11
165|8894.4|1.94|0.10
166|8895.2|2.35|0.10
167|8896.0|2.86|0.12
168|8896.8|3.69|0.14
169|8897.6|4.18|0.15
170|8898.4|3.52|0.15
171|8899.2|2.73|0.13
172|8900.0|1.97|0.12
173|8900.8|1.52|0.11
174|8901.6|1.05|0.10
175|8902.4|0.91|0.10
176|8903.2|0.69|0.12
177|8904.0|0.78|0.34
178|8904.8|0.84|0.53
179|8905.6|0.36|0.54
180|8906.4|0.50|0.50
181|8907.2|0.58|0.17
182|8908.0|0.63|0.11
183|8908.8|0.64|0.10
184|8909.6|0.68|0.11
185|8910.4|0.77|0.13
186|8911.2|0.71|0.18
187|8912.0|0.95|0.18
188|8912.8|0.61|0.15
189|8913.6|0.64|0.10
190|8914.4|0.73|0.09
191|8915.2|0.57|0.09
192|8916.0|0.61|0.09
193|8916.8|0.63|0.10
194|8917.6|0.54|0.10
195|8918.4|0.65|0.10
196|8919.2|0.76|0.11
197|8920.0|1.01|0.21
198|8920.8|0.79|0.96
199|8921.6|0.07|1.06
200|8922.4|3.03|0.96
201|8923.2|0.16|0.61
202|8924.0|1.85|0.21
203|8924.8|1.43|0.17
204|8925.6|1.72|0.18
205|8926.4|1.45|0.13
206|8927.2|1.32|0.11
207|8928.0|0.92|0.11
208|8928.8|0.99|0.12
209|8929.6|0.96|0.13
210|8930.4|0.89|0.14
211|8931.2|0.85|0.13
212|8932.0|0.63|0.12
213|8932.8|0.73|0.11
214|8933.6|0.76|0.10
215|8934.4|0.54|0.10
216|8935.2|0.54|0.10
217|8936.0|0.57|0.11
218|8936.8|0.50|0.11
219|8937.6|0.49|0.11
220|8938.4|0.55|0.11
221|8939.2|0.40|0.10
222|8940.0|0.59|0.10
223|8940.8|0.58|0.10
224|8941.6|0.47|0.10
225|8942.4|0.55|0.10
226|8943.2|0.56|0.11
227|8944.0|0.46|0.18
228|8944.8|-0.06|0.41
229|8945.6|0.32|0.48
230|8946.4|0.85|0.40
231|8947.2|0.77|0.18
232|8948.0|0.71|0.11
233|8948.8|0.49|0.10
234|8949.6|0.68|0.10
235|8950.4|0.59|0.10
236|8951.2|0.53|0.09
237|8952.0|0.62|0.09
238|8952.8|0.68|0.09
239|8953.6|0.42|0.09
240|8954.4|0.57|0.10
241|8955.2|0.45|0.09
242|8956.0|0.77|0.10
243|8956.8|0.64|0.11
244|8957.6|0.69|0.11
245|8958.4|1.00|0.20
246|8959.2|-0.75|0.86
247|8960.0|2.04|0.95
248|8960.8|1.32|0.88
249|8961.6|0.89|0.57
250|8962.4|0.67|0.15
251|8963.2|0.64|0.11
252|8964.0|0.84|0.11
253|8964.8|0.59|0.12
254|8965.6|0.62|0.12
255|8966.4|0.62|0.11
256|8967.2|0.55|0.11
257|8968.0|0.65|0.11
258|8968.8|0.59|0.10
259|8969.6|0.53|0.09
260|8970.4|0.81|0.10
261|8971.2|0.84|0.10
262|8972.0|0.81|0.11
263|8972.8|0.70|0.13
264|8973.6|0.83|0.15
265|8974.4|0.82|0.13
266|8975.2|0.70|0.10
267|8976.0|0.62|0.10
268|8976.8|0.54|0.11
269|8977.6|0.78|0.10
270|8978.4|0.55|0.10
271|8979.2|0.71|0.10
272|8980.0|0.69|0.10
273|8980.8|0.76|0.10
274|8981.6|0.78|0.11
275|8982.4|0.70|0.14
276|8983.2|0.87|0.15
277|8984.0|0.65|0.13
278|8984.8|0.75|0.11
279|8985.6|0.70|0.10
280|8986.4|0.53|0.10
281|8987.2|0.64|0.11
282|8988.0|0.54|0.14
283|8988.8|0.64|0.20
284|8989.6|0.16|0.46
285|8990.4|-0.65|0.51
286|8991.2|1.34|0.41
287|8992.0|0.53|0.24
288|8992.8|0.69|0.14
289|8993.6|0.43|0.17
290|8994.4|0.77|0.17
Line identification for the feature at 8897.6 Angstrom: H-alpha 6563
